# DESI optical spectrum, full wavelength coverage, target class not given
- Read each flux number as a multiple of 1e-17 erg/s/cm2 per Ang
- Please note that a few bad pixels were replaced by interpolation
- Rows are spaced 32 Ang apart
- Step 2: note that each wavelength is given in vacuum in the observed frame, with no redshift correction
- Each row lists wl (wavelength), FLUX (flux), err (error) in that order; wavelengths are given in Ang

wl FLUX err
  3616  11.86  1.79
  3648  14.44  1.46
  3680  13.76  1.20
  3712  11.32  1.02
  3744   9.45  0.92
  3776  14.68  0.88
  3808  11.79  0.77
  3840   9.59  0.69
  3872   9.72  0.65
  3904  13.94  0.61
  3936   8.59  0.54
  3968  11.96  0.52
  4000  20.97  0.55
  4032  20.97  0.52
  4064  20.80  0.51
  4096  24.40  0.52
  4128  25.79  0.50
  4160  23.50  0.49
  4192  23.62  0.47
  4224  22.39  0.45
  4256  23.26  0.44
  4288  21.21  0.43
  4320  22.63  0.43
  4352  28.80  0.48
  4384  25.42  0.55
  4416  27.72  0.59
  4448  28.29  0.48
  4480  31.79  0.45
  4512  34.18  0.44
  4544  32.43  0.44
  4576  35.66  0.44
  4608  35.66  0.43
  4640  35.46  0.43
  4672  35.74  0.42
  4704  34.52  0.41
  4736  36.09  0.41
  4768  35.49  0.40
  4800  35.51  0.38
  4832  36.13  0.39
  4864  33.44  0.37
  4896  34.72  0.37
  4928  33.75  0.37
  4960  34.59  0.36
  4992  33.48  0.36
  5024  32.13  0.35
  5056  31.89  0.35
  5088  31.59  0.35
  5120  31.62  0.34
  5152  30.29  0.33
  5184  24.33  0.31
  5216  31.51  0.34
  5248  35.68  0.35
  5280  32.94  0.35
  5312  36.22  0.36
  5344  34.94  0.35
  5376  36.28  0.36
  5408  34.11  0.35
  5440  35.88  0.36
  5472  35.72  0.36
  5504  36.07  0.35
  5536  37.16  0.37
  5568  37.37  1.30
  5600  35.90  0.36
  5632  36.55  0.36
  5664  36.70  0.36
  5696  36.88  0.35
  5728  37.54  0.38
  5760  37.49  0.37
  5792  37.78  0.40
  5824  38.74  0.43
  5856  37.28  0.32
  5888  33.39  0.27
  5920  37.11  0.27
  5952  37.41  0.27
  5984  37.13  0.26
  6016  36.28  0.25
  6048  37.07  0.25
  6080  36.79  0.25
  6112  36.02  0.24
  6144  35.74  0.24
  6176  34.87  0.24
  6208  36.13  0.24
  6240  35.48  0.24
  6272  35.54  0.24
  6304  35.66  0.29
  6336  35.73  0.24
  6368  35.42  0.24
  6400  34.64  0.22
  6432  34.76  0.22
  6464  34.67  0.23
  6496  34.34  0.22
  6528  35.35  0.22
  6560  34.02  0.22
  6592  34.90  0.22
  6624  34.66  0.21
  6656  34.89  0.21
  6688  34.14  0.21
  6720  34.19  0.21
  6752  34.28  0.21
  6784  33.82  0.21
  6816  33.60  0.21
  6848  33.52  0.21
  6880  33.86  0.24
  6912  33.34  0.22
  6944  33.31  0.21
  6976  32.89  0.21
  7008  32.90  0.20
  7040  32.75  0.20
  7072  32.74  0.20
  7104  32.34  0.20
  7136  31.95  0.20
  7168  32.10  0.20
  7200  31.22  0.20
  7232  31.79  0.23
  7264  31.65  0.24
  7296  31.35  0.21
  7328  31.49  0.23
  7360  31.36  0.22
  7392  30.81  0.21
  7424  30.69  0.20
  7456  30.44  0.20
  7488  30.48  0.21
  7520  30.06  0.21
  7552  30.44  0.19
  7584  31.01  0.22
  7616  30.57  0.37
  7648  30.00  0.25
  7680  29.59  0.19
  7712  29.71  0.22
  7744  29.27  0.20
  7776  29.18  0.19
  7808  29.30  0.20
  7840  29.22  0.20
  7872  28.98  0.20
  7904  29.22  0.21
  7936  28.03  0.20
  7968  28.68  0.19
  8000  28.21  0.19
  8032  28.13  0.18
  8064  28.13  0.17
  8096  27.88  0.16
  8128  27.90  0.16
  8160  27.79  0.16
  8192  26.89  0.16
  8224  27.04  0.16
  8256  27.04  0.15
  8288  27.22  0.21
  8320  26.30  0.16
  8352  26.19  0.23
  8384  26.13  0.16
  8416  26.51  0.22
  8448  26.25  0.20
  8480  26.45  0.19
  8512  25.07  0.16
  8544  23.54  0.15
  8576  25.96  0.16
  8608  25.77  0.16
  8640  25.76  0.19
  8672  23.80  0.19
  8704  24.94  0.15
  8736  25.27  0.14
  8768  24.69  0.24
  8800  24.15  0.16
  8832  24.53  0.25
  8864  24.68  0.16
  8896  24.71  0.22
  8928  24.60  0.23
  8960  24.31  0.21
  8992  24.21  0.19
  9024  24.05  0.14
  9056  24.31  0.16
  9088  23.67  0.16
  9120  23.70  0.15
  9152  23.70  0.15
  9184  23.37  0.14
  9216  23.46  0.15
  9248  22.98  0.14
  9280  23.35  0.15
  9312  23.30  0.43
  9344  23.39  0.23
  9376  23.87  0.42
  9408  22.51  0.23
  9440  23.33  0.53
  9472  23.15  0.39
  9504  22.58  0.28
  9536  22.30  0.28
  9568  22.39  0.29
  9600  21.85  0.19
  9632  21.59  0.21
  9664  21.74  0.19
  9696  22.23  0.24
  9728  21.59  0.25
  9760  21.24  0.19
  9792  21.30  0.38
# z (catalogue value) 0.000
